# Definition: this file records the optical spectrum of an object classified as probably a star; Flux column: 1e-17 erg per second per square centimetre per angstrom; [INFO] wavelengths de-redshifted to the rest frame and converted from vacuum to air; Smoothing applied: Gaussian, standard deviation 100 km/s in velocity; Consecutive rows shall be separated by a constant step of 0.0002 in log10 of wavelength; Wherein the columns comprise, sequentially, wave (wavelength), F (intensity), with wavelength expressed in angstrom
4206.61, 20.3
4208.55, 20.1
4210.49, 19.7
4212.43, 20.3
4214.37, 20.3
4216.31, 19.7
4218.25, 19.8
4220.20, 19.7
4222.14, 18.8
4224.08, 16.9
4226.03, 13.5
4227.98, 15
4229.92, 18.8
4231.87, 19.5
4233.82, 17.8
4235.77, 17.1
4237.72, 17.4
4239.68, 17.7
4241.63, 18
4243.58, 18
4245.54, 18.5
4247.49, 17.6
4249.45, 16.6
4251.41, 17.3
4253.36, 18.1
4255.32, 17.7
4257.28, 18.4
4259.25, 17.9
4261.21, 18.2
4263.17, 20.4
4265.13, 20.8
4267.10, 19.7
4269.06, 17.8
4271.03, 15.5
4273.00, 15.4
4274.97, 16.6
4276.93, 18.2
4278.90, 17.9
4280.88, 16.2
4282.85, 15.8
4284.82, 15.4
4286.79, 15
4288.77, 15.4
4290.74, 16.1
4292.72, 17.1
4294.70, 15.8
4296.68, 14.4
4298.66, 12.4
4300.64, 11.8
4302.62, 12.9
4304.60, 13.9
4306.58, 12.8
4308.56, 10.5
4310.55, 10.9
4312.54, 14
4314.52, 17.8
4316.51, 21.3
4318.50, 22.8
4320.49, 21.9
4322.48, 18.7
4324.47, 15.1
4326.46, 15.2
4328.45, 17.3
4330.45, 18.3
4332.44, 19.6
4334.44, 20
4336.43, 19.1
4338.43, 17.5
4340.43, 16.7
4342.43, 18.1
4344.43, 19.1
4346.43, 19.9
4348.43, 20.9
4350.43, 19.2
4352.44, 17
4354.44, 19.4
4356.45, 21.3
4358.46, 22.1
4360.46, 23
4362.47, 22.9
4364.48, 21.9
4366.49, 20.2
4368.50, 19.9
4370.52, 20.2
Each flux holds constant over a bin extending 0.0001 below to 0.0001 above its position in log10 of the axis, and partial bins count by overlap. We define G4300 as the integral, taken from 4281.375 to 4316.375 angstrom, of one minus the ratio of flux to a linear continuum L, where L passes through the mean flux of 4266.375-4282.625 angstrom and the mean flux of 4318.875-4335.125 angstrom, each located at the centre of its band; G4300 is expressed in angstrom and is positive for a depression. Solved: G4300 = 6.4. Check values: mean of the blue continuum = 17.1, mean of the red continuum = 18.4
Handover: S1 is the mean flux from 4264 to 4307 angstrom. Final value 15.8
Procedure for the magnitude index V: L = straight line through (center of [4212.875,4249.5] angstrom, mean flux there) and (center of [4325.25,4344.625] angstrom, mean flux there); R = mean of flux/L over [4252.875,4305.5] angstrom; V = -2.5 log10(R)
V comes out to 0.10 mag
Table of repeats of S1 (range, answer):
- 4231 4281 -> 17.9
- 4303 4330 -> 16.3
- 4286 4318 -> 14.6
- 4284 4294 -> 15.8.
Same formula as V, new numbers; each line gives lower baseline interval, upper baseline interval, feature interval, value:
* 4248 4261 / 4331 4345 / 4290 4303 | 0.25 mag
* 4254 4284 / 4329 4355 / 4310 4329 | 0.05 mag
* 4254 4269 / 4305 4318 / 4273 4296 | 0.05 mag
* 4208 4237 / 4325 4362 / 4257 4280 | 0.04 mag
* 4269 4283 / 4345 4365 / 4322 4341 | 0.10 mag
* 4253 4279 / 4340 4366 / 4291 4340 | 0.18 mag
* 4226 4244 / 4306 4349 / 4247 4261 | -0.01 mag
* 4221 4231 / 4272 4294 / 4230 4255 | -0.08 mag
